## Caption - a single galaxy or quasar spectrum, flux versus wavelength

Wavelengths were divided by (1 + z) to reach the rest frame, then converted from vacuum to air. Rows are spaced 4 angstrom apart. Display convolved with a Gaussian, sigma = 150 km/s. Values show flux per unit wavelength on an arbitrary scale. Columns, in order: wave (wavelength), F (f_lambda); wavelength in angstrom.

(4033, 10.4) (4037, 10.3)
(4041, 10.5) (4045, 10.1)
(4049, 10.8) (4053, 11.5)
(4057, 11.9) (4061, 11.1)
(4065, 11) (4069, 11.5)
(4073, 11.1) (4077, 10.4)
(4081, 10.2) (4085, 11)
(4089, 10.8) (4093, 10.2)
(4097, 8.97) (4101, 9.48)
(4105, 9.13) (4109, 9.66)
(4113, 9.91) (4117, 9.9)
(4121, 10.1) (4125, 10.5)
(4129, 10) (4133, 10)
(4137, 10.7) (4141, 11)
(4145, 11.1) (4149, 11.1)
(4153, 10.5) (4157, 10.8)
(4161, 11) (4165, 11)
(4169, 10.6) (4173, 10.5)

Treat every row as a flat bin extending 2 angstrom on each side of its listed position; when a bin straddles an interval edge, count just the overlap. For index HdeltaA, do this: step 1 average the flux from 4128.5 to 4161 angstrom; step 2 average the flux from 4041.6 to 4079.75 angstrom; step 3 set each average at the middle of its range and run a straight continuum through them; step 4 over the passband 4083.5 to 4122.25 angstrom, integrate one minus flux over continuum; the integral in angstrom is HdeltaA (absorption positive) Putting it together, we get 3.4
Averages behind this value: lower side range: 11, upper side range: 10.7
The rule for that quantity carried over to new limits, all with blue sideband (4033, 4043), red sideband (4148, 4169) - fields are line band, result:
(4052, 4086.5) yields -1.82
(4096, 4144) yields 3.20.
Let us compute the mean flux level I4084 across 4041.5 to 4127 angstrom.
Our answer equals 10.4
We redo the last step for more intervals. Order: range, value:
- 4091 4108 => 9.46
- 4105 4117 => 9.7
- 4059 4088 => 10.9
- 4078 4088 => 10.6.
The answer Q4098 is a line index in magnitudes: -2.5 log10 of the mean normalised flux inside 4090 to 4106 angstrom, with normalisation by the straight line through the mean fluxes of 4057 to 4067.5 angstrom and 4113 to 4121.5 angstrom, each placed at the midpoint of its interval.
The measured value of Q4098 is 0.09 mag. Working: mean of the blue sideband 11.2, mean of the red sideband 9.96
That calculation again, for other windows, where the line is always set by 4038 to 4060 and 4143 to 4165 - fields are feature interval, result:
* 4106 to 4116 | 0.125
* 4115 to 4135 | 0.084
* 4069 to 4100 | 0.051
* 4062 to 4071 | -0.030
